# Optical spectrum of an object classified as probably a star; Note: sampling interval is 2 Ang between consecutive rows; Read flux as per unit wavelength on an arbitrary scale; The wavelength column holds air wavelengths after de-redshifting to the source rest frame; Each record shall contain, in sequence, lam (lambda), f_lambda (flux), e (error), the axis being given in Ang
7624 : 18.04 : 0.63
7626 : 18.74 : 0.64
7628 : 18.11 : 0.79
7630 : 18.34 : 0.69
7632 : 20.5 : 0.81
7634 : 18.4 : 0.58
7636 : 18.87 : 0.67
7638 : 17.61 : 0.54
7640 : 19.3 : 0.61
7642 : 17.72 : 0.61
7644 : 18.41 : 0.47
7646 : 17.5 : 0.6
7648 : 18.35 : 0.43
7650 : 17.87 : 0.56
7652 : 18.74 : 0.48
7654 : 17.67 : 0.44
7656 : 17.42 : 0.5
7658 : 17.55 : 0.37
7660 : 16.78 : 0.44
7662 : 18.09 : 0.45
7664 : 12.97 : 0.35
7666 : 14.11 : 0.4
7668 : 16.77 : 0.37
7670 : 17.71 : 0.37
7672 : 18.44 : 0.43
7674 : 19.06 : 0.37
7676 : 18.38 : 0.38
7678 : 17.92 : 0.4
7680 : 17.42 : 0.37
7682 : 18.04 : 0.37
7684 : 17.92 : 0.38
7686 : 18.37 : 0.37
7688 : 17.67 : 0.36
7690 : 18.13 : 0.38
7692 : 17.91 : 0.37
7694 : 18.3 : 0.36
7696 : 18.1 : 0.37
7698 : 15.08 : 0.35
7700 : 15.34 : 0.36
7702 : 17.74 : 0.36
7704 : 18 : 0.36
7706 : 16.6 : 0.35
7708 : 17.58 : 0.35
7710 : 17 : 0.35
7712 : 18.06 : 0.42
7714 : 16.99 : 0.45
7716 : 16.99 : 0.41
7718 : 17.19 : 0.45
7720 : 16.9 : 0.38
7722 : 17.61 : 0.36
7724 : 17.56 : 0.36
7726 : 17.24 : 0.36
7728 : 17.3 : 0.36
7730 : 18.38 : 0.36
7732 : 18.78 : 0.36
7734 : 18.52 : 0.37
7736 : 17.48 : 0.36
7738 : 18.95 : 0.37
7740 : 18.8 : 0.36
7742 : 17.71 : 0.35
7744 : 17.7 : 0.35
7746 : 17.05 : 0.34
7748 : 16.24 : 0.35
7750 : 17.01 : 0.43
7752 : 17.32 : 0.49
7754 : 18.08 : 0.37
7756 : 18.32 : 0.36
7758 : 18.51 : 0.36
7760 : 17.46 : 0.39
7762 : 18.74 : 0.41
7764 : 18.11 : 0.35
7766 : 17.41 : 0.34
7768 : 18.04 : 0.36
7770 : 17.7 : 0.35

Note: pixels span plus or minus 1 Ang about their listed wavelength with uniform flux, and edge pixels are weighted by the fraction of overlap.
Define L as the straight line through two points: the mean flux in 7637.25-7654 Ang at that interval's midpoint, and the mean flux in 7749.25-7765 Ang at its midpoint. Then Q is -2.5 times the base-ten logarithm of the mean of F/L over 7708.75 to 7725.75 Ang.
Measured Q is 0.05 mag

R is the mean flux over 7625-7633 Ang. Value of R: 18.9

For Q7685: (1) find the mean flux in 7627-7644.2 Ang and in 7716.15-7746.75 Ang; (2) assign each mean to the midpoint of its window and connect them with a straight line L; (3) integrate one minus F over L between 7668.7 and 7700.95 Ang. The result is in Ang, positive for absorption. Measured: 0.80 Ang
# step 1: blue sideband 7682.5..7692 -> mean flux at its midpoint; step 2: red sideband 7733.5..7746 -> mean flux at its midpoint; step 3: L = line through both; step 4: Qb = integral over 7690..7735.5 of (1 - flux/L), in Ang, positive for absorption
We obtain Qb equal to 1.6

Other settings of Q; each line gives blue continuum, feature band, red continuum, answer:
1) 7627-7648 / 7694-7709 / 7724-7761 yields 0.07 mag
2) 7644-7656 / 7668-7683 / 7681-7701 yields -0.02 mag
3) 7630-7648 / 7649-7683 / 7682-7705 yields 0.04 mag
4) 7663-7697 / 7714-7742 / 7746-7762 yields -0.01 mag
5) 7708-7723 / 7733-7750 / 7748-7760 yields -0.01 mag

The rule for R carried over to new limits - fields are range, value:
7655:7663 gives 17.5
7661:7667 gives 15.1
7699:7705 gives 17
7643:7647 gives 18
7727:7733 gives 18.2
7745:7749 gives 16.6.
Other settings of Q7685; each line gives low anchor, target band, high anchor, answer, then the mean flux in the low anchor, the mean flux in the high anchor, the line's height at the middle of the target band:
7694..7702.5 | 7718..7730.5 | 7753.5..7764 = -0.1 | 16.7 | 18.2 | 17.4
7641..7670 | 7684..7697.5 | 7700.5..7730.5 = -0.5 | 17.2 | 17.4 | 17.3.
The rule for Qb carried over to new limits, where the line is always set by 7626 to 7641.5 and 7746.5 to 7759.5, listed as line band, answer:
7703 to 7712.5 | 0.3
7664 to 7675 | 0.9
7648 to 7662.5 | 0.6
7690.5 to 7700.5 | 0.6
